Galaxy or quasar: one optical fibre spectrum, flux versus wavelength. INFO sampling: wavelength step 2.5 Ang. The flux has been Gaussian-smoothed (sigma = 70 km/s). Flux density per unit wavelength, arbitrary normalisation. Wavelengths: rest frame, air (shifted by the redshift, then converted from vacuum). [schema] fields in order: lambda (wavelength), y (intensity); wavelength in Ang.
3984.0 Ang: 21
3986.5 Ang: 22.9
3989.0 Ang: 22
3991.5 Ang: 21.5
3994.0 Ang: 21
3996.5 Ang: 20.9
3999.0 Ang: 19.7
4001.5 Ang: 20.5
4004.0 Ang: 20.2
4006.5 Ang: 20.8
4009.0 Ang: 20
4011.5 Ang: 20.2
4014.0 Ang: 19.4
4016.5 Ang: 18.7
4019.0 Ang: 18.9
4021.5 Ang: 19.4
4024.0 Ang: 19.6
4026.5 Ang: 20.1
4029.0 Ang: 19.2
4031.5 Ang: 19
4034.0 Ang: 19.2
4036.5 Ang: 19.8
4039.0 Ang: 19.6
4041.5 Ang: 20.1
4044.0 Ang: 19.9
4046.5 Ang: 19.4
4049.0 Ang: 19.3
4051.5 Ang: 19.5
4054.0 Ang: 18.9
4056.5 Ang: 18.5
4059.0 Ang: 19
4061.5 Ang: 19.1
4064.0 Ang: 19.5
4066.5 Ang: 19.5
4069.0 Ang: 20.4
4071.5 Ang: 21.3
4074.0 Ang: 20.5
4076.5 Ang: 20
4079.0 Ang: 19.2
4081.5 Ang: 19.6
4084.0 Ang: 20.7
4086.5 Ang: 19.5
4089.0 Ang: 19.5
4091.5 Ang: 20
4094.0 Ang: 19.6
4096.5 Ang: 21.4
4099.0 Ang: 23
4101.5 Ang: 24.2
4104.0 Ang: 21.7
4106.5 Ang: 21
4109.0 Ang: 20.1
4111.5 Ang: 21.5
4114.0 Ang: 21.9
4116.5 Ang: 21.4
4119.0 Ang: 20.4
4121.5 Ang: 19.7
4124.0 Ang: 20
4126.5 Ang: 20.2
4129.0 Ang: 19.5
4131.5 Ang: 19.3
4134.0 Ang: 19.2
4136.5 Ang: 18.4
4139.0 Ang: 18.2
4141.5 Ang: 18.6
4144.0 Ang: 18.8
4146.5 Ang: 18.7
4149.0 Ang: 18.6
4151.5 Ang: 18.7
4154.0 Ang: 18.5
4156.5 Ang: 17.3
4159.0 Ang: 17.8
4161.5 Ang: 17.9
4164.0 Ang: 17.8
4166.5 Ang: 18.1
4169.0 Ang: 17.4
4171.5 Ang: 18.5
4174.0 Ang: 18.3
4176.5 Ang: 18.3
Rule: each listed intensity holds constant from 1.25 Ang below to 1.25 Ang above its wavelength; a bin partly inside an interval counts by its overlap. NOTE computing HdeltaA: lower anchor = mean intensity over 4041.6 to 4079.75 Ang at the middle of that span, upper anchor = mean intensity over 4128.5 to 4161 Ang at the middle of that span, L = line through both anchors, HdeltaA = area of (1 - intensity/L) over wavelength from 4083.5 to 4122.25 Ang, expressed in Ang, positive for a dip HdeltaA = -3.9 Ang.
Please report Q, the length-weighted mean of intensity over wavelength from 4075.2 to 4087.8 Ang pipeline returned 19.8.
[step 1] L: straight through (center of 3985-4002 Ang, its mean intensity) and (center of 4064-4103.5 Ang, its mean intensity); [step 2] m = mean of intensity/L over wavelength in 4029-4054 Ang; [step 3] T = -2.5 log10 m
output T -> 0.07 mag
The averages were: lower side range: 21.2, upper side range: 20.5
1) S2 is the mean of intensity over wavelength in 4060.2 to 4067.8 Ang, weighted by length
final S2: 19.4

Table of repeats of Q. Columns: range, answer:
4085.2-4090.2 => 19.5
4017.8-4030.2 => 19.4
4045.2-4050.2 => 19.4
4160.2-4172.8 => 17.9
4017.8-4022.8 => 19.2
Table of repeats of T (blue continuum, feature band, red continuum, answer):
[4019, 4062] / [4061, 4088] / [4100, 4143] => -0.01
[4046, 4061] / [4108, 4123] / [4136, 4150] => -0.12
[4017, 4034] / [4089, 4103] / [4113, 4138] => -0.09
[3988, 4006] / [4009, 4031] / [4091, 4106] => 0.08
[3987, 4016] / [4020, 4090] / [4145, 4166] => 0.01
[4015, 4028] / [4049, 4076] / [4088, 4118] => 0.04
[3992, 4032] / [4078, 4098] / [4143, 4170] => -0.06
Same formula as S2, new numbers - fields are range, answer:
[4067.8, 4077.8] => 20.5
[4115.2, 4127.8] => 20.3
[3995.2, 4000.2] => 20.3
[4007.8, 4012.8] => 20.1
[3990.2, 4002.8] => 20.7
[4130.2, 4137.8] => 19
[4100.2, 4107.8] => 22.3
